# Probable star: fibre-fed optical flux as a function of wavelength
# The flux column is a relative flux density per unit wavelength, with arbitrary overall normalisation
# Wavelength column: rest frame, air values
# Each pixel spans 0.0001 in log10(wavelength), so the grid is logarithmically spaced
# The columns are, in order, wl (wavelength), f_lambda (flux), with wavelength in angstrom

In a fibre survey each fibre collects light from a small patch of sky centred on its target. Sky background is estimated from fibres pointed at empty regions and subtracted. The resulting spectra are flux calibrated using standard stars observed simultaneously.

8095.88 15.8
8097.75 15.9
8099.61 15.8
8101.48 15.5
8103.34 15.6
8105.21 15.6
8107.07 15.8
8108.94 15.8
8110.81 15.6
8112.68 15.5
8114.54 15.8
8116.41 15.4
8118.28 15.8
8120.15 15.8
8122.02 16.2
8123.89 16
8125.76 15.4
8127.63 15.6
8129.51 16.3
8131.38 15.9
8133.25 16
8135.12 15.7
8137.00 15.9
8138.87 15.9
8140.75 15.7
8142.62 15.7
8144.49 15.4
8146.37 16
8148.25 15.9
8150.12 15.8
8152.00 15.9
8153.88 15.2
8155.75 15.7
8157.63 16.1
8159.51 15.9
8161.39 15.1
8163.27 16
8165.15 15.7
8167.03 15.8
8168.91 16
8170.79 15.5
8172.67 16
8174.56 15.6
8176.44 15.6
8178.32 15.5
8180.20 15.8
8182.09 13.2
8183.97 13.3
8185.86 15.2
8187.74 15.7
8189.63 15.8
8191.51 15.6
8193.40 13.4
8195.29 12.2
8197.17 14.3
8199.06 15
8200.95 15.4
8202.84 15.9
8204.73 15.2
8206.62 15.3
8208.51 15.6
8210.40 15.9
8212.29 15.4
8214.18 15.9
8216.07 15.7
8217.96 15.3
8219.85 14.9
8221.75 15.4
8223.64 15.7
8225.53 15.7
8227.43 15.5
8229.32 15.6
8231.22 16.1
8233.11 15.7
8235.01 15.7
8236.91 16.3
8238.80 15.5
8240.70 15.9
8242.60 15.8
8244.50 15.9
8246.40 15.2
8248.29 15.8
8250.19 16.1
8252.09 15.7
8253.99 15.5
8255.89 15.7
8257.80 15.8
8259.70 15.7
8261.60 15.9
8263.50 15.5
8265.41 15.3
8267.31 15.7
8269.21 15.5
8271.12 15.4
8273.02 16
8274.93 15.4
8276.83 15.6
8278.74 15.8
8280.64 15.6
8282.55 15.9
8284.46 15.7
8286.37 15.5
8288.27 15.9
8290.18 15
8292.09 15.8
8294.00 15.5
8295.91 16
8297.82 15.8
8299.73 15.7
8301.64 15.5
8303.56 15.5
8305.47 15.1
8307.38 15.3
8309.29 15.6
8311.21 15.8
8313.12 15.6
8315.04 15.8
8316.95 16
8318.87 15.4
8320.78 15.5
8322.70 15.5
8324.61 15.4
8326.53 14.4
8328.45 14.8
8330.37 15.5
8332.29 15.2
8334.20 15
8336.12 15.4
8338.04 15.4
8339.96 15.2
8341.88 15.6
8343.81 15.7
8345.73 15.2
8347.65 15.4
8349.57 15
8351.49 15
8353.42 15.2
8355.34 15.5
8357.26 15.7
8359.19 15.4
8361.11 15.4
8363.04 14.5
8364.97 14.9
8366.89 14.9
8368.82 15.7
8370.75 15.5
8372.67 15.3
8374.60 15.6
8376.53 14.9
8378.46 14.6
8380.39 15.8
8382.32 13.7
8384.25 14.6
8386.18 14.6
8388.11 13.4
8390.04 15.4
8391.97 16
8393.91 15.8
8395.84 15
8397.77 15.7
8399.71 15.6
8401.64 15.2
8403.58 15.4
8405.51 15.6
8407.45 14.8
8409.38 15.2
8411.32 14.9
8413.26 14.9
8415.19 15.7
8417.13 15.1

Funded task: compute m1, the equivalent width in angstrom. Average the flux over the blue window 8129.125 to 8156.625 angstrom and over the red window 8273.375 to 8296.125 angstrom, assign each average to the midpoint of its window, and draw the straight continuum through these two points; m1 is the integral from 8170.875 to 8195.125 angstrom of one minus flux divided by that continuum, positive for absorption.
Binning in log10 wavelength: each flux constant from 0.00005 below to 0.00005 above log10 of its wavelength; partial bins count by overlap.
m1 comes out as 1.2 angstrom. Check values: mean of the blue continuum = 15.8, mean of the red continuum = 15.6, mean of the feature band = 15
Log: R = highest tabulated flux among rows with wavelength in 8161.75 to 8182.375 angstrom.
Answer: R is 16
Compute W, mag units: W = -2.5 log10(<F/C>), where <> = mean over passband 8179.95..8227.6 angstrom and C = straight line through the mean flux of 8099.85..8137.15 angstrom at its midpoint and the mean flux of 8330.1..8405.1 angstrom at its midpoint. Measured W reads 0.04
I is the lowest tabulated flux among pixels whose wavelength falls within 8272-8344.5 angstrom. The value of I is 14.4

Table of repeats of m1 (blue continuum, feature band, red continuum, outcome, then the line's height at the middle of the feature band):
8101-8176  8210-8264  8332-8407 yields -0.57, 15.5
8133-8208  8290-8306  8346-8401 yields -0.37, 15.2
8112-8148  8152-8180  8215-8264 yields 0.10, 15.8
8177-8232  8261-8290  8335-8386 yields -0.87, 15.2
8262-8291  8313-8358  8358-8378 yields -0.01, 15.3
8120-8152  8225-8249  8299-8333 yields -0.22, 15.6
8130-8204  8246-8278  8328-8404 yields -0.72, 15.3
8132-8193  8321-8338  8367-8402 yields 0.06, 15.2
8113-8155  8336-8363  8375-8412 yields -0.25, 15.2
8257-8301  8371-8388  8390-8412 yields 0.66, 15.4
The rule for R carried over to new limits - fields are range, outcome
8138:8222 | 16.1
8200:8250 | 16.3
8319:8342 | 15.6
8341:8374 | 15.7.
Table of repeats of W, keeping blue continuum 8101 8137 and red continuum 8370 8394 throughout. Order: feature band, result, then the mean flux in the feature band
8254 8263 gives -0.027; 15.7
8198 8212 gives 0.004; 15.5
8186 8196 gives 0.065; 14.6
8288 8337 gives -0.019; 15.5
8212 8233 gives -0.009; 15.6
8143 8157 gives -0.003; 15.7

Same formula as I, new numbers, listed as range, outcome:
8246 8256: 15.2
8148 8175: 15.1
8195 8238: 12.2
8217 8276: 14.9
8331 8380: 14.5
